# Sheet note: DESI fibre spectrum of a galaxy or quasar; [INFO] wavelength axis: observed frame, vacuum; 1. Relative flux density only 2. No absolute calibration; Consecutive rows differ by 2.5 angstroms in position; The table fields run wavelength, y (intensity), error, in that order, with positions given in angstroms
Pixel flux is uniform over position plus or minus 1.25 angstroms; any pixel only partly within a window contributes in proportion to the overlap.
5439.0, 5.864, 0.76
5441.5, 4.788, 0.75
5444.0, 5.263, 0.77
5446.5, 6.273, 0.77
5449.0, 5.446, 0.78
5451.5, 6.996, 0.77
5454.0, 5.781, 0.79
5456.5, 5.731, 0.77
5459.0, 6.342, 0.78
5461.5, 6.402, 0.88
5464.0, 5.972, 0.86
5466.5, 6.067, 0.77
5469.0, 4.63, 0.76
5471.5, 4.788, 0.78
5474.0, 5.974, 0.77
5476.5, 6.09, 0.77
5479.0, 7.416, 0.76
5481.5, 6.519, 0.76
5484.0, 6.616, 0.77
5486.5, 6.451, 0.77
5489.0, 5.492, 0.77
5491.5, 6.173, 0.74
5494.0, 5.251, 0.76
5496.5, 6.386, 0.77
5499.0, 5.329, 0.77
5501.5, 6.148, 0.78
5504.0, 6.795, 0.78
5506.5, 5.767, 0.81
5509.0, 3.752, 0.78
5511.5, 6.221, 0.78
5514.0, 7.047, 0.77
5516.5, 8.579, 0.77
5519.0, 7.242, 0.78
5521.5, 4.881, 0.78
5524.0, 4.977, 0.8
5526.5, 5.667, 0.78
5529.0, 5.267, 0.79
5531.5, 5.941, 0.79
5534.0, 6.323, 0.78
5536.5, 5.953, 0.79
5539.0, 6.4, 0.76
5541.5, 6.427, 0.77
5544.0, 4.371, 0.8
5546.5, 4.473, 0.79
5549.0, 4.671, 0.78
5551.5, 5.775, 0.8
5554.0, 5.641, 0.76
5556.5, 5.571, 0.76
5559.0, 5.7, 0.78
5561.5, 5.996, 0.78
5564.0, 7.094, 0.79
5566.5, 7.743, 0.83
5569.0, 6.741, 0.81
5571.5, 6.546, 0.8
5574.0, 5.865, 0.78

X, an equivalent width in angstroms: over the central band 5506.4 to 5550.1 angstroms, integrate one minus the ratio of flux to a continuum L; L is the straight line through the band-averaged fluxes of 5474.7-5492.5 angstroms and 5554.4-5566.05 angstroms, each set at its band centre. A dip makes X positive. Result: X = 3.36 angstroms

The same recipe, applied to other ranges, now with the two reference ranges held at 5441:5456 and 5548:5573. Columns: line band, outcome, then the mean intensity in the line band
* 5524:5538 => 0.7 angstroms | 5.76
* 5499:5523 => -0.8 angstroms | 6.21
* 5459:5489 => -0.9 angstroms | 6.07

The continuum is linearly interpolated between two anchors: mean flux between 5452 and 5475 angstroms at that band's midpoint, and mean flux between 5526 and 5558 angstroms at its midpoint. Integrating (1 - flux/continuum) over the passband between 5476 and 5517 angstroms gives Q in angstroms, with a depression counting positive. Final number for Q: -3.6 angstroms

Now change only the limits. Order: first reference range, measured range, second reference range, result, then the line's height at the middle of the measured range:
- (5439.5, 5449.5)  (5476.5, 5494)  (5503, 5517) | -1.2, 5.95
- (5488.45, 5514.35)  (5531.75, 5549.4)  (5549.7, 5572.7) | 1.5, 6.12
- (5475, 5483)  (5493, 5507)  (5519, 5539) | 0.7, 6.26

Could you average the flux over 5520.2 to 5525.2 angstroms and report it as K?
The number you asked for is 4.95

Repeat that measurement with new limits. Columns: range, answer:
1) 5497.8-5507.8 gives 6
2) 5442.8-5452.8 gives 6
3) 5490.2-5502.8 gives 5.86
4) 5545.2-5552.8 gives 4.97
